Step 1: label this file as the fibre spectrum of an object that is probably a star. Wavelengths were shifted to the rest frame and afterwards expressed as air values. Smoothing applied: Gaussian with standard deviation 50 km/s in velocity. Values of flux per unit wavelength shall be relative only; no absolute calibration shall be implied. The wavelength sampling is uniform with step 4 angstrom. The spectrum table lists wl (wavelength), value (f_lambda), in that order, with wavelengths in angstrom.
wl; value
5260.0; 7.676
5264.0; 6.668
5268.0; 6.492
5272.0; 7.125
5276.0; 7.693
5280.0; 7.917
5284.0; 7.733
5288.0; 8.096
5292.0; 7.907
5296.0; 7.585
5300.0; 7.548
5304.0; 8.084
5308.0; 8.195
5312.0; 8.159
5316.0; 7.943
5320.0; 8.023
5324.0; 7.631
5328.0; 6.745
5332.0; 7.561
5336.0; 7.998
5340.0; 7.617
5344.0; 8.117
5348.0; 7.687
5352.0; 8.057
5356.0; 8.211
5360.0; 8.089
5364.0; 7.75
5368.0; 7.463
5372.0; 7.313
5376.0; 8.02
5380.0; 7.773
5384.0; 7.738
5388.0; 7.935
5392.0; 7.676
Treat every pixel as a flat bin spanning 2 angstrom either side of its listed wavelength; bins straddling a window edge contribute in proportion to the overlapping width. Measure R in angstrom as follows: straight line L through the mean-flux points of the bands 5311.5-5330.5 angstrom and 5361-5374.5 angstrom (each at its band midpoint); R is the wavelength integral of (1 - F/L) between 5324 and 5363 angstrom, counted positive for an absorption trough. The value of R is -0.8 angstrom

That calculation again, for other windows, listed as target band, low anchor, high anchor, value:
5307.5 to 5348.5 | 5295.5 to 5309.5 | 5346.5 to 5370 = 0.5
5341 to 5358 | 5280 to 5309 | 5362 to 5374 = -0.9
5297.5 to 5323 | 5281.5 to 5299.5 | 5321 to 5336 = -1.2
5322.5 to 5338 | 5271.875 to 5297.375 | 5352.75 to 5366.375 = 0.9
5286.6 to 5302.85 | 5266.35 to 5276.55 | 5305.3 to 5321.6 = -0.4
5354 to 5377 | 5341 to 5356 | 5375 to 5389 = 0.3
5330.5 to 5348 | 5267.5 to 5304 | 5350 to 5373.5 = -0.1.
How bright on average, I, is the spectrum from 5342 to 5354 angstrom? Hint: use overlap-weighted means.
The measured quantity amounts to 7.95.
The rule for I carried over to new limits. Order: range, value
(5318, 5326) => 7.83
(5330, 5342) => 7.73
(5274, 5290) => 7.86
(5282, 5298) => 7.83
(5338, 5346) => 7.87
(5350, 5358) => 8.13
